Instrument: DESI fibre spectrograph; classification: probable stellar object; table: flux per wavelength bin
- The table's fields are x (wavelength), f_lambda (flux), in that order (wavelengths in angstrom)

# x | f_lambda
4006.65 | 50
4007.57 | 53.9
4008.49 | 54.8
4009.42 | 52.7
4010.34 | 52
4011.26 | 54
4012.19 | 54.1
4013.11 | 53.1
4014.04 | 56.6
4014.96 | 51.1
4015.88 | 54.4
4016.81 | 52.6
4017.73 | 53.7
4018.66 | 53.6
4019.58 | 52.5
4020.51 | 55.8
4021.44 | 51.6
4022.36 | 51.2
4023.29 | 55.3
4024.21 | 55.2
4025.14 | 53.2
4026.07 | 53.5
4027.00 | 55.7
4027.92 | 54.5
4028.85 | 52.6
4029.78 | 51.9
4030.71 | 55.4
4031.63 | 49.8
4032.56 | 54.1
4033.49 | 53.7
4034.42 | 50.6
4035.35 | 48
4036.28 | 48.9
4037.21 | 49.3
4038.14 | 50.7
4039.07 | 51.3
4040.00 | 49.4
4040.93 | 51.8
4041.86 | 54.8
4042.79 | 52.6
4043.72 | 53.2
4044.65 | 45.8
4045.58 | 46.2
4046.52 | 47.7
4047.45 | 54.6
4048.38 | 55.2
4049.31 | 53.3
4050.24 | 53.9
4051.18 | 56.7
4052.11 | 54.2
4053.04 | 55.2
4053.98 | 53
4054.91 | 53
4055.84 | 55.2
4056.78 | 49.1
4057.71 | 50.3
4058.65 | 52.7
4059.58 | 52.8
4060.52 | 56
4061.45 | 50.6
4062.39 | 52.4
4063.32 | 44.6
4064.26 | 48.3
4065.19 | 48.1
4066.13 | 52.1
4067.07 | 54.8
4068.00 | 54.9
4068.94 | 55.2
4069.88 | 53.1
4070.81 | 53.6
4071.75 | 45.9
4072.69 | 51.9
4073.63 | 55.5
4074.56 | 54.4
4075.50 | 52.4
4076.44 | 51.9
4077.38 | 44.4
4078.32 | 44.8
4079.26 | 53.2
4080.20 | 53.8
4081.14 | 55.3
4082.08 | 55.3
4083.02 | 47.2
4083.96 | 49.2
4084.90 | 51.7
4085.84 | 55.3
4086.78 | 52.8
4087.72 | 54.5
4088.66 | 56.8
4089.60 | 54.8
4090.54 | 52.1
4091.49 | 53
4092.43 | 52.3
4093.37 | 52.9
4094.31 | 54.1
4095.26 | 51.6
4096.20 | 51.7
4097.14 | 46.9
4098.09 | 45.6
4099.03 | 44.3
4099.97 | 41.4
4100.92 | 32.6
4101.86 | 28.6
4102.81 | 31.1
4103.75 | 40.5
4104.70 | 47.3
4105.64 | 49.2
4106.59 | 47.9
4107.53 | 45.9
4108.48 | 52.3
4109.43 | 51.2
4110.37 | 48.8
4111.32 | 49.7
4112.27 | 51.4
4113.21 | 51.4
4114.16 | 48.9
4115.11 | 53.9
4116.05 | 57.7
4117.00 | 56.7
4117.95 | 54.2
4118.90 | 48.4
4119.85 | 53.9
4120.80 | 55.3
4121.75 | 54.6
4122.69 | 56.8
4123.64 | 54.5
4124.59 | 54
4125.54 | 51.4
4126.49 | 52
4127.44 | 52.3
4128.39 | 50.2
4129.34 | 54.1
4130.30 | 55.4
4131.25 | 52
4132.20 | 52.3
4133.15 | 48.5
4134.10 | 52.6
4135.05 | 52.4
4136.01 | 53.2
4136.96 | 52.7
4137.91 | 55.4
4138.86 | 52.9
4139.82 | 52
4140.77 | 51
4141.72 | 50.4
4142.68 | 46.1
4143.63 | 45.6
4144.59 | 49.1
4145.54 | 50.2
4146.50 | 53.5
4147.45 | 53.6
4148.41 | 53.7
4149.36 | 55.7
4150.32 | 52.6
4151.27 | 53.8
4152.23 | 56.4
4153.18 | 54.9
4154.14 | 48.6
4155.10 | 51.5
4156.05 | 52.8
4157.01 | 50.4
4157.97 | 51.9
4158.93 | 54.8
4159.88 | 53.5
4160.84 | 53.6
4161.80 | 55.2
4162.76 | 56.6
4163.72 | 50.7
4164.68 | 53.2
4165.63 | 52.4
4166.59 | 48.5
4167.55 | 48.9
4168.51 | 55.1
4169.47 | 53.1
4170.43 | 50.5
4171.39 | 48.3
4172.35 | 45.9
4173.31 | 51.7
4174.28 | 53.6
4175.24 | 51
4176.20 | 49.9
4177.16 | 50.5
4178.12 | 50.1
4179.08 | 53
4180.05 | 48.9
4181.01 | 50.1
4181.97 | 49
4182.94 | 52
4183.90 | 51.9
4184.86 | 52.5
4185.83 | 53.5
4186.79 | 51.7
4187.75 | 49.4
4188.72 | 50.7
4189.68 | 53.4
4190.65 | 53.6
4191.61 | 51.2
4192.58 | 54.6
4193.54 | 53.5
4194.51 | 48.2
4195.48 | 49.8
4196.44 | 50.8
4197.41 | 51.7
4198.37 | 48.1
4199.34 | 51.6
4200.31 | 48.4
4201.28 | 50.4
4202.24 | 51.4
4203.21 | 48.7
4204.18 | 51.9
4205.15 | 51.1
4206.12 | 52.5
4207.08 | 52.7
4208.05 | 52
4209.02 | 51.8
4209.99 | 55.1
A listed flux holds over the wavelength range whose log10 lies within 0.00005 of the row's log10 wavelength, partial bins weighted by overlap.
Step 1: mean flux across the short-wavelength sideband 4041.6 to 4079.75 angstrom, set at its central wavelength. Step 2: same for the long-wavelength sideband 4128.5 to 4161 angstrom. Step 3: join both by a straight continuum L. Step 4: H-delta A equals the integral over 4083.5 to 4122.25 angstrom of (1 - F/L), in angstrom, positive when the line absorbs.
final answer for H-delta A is 1.8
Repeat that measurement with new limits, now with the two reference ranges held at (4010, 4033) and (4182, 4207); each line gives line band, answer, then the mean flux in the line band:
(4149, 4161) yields -0.3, 53.1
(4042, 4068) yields 0.5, 52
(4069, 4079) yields 0.3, 51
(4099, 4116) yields 2.2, 45.7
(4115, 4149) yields -0.3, 52.6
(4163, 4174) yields 0.1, 50.9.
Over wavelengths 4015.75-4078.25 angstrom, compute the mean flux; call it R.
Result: 52.2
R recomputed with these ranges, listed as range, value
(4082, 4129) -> 50.1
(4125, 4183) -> 51.8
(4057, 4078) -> 51.6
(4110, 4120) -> 52.2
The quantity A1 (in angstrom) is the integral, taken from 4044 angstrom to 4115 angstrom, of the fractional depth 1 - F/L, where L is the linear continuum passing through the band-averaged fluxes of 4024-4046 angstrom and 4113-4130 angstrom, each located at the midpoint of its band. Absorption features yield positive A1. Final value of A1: 3.0 angstrom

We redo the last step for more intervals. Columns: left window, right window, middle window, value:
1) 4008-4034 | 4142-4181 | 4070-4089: 0.3 angstrom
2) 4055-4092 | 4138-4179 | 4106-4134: -0.2 angstrom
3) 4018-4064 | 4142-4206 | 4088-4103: 1.4 angstrom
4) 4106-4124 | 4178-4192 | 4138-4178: 0.0 angstrom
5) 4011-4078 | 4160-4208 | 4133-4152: -0.1 angstrom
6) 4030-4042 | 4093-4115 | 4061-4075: -0.8 angstrom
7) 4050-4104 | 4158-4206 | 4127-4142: -0.4 angstrom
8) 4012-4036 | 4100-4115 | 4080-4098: -2.1 angstrom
